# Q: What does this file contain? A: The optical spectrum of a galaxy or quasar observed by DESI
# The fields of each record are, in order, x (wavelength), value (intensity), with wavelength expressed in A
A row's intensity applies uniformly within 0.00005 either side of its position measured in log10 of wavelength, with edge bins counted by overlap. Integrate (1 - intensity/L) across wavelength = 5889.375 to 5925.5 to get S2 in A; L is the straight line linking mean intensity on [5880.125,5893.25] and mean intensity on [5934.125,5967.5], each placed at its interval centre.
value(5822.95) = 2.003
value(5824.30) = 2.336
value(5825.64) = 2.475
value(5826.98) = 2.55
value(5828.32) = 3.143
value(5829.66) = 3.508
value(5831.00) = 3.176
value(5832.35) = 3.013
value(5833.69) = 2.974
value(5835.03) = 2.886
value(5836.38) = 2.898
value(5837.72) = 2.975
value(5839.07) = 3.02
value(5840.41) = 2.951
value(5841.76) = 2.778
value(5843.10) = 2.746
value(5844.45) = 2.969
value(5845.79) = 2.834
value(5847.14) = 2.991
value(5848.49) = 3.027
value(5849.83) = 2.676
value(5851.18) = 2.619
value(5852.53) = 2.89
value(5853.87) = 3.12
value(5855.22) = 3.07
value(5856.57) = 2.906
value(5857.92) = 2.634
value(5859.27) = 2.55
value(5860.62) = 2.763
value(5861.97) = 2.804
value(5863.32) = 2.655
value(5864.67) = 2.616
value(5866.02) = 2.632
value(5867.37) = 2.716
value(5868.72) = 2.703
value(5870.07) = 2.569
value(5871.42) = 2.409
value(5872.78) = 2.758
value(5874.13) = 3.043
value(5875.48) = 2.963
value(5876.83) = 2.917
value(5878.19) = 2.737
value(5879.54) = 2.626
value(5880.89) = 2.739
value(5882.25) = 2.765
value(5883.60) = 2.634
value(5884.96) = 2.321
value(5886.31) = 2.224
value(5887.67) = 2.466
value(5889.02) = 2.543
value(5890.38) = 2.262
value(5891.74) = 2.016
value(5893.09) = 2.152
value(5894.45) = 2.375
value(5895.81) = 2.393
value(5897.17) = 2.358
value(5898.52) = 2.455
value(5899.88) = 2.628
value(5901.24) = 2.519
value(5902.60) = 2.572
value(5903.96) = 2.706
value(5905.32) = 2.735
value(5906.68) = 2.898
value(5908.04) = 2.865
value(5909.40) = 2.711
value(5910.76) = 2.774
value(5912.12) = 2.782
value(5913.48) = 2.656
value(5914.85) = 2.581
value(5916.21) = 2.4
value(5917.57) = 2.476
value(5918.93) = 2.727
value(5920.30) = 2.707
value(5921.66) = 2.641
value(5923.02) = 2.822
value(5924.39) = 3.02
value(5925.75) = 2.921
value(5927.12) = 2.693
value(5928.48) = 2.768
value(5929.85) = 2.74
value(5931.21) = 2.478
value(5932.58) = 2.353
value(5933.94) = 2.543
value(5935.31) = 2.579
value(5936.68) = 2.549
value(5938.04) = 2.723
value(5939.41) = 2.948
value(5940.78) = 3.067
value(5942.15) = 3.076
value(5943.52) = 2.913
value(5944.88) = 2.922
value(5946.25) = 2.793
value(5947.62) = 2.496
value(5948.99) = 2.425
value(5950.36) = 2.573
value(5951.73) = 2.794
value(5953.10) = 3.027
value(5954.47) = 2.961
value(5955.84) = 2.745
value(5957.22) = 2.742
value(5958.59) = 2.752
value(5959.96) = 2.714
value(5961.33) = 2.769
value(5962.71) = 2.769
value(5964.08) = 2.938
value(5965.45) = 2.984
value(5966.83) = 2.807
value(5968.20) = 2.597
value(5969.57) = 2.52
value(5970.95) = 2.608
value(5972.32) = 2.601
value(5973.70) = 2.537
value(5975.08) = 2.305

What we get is -0.6 A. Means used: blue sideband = 2.42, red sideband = 2.79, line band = 2.59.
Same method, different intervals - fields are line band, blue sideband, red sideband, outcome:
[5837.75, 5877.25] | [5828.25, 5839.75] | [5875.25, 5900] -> 0.05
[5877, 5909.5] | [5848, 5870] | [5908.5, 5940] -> 2.25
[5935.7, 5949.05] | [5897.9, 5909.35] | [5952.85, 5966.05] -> -0.09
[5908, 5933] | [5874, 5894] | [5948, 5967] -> -0.26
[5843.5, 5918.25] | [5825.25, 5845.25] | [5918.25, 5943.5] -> 5.04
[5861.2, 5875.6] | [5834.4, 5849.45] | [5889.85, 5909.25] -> 0.09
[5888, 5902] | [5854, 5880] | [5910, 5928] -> 1.81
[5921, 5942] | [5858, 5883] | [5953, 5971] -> 0.20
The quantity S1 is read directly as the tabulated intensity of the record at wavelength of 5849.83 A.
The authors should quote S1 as 2.676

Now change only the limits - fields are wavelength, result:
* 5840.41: 2.951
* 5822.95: 2.003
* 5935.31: 2.579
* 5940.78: 3.067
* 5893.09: 2.152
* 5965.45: 2.984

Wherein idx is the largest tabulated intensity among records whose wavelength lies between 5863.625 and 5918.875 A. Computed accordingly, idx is 3.043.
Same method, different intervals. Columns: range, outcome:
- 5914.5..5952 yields 3.076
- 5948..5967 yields 3.027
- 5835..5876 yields 3.12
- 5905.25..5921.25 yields 2.898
